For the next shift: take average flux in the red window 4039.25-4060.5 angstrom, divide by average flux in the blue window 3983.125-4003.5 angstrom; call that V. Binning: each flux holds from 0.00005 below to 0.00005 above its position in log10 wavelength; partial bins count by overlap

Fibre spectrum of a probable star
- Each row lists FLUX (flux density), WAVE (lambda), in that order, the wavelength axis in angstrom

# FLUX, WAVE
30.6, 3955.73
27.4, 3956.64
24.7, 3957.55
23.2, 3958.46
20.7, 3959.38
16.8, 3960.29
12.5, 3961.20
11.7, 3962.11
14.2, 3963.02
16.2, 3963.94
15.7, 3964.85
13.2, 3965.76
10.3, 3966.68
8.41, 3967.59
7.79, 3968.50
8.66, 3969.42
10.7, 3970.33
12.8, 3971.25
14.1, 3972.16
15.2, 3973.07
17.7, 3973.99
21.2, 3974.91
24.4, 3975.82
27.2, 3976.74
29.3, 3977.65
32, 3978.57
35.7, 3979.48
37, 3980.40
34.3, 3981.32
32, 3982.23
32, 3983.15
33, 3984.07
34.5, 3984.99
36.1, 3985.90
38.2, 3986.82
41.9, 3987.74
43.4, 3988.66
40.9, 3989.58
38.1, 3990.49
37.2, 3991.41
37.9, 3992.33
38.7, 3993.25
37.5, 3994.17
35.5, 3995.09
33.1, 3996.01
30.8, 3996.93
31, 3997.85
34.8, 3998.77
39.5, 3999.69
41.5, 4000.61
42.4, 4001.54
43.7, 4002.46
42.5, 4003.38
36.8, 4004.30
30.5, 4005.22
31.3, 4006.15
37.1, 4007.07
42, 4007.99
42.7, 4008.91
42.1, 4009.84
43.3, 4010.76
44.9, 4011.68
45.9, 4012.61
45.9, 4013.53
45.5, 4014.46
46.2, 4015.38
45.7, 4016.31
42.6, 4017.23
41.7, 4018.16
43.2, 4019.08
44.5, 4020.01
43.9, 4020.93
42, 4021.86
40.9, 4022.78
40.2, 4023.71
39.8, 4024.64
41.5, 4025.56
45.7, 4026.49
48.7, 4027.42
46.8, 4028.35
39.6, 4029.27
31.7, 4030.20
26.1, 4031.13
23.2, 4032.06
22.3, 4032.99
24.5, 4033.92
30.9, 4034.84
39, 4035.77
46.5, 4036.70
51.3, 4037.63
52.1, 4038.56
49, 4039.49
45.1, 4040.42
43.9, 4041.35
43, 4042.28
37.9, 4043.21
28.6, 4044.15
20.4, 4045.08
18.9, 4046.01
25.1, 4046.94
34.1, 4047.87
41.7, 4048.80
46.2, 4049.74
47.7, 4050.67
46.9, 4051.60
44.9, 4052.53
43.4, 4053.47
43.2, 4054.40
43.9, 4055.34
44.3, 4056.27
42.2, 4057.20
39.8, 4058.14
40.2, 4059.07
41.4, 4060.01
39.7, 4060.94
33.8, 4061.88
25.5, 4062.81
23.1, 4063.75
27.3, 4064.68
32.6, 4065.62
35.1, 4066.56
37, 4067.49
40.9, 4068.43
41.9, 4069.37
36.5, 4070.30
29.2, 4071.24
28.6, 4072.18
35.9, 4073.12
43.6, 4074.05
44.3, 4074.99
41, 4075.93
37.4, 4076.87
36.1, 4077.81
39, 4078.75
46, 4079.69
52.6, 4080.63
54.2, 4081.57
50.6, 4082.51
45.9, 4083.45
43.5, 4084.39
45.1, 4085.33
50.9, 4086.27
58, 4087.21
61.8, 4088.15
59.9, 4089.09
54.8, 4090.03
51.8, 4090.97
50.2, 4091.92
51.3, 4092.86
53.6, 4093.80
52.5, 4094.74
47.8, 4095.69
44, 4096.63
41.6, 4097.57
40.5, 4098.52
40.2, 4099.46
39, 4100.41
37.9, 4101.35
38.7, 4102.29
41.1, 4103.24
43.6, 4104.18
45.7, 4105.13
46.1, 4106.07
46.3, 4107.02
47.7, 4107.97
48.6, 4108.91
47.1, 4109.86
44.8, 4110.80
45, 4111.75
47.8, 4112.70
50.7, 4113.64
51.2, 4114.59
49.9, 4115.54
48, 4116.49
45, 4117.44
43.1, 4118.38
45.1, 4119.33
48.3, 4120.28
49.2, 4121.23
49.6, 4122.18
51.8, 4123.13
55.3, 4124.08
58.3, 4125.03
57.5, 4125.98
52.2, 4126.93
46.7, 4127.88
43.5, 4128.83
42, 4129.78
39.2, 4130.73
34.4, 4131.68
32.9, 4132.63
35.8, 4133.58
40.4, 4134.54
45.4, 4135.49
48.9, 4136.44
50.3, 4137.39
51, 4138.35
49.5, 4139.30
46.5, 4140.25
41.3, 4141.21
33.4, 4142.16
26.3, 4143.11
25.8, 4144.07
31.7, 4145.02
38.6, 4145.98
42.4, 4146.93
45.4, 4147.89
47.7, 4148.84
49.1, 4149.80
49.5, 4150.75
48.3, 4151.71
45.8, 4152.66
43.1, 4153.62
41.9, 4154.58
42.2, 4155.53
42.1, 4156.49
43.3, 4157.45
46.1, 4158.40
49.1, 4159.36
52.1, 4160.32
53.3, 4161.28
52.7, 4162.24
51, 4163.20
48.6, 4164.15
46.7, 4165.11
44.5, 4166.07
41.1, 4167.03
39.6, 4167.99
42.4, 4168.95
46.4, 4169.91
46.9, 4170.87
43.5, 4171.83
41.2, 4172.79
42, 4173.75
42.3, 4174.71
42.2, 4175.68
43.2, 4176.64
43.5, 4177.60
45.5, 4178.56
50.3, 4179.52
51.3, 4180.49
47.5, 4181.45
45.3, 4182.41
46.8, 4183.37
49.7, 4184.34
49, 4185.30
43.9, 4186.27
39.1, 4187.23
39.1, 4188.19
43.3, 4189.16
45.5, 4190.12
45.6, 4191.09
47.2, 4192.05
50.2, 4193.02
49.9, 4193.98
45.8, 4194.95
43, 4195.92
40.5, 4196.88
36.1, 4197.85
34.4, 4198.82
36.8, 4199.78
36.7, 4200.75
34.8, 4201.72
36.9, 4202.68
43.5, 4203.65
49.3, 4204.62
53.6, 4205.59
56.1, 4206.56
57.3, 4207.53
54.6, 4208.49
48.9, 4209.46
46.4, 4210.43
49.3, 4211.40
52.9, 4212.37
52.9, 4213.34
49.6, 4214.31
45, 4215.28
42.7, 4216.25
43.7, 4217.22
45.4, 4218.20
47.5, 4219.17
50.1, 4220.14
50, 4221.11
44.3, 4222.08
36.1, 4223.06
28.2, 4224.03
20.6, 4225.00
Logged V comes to 1.1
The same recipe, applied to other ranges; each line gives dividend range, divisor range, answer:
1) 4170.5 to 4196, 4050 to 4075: 1.19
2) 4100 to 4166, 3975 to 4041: 1.17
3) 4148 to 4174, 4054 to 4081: 1.21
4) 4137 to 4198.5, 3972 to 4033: 1.20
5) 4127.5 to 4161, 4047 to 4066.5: 1.10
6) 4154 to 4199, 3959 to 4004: 1.62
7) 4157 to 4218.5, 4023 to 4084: 1.18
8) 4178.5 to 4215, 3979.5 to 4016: 1.20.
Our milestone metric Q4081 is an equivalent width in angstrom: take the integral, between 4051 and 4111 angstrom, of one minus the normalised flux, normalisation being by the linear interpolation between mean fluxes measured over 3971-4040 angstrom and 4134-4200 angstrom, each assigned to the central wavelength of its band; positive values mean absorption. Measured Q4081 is -4.0 angstrom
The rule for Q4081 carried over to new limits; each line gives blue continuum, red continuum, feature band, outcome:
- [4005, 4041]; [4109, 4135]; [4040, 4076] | 4.6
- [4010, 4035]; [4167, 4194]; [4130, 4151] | 1.3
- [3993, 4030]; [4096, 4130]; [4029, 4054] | 3.1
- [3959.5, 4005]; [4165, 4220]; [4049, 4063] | -3.2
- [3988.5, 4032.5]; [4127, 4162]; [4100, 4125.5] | -2.7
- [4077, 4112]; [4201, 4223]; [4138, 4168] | 2.0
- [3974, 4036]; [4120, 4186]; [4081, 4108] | -3.7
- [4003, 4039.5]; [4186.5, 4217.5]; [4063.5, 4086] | 1.2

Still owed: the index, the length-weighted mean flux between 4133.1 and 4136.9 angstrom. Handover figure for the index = 42.6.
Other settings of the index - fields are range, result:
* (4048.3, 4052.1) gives 45.5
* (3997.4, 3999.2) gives 32.9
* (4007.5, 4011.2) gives 42.5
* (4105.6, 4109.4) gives 47.1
